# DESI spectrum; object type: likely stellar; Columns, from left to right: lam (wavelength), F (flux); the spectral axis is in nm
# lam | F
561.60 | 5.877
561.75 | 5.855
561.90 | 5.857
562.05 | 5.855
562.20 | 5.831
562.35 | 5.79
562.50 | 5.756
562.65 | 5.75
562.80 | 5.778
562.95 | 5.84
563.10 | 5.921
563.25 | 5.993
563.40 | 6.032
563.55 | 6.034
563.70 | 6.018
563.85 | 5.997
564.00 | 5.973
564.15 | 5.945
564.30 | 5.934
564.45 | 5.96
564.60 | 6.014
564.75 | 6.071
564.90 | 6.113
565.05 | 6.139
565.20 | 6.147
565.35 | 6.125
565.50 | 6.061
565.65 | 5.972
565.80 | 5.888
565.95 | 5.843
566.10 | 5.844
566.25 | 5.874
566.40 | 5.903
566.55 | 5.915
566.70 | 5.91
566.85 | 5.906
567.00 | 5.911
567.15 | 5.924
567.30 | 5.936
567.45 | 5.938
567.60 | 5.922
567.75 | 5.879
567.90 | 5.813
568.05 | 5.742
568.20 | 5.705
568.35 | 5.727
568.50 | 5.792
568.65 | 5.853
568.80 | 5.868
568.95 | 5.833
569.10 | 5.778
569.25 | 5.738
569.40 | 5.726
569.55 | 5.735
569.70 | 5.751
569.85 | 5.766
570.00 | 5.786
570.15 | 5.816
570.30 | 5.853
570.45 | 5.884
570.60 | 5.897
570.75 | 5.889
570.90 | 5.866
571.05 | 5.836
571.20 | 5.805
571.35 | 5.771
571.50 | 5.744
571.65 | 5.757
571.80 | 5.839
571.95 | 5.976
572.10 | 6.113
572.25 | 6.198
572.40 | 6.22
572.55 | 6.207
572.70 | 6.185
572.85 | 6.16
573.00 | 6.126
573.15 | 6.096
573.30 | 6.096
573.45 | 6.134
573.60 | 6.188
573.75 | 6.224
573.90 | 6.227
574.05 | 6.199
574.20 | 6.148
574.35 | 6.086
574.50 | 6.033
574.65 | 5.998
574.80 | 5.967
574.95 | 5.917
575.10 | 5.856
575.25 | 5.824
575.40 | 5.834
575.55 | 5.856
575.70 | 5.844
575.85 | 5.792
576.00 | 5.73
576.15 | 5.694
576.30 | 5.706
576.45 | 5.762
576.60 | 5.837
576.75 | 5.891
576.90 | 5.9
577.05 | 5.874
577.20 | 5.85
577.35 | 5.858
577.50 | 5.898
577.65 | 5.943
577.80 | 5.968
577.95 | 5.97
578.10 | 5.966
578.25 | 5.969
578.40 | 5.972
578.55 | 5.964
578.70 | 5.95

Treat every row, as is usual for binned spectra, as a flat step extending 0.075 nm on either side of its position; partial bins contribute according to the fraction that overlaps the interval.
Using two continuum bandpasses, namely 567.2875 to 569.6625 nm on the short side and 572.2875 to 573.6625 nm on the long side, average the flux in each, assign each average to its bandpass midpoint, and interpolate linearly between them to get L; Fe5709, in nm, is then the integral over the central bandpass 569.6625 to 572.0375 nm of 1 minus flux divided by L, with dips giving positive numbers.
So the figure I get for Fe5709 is 0.06 nm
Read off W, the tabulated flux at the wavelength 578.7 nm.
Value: 5.95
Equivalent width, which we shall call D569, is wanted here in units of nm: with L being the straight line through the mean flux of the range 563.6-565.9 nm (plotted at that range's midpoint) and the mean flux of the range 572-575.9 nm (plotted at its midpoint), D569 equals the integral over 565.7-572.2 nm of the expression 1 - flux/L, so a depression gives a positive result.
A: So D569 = 0.21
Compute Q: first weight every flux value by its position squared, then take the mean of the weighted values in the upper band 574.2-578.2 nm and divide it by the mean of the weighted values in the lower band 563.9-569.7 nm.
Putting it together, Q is 1.03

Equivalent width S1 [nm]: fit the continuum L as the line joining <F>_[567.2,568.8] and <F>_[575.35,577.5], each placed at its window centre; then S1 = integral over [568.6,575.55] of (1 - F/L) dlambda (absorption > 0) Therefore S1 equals -0.15 nm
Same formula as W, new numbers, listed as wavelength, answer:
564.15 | 5.945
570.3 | 5.853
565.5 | 6.061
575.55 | 5.856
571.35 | 5.771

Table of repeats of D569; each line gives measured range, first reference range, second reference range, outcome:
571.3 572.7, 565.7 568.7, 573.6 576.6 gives -0.02 nm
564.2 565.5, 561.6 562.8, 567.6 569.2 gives -0.06 nm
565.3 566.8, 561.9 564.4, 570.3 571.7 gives -0.01 nm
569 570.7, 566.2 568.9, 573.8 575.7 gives 0.03 nm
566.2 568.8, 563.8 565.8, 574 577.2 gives 0.06 nm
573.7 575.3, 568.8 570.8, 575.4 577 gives -0.07 nm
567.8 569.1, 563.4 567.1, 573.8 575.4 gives 0.04 nm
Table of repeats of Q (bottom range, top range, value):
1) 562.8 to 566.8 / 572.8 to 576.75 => 1.03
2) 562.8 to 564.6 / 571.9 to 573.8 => 1.07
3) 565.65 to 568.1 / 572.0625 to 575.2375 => 1.06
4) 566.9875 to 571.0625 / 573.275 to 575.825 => 1.05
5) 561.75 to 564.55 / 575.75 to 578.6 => 1.04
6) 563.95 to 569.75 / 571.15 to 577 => 1.04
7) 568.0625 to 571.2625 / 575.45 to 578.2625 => 1.03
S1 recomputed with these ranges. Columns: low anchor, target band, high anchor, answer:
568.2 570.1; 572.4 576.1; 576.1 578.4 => -0.12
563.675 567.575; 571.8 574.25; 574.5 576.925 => -0.11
